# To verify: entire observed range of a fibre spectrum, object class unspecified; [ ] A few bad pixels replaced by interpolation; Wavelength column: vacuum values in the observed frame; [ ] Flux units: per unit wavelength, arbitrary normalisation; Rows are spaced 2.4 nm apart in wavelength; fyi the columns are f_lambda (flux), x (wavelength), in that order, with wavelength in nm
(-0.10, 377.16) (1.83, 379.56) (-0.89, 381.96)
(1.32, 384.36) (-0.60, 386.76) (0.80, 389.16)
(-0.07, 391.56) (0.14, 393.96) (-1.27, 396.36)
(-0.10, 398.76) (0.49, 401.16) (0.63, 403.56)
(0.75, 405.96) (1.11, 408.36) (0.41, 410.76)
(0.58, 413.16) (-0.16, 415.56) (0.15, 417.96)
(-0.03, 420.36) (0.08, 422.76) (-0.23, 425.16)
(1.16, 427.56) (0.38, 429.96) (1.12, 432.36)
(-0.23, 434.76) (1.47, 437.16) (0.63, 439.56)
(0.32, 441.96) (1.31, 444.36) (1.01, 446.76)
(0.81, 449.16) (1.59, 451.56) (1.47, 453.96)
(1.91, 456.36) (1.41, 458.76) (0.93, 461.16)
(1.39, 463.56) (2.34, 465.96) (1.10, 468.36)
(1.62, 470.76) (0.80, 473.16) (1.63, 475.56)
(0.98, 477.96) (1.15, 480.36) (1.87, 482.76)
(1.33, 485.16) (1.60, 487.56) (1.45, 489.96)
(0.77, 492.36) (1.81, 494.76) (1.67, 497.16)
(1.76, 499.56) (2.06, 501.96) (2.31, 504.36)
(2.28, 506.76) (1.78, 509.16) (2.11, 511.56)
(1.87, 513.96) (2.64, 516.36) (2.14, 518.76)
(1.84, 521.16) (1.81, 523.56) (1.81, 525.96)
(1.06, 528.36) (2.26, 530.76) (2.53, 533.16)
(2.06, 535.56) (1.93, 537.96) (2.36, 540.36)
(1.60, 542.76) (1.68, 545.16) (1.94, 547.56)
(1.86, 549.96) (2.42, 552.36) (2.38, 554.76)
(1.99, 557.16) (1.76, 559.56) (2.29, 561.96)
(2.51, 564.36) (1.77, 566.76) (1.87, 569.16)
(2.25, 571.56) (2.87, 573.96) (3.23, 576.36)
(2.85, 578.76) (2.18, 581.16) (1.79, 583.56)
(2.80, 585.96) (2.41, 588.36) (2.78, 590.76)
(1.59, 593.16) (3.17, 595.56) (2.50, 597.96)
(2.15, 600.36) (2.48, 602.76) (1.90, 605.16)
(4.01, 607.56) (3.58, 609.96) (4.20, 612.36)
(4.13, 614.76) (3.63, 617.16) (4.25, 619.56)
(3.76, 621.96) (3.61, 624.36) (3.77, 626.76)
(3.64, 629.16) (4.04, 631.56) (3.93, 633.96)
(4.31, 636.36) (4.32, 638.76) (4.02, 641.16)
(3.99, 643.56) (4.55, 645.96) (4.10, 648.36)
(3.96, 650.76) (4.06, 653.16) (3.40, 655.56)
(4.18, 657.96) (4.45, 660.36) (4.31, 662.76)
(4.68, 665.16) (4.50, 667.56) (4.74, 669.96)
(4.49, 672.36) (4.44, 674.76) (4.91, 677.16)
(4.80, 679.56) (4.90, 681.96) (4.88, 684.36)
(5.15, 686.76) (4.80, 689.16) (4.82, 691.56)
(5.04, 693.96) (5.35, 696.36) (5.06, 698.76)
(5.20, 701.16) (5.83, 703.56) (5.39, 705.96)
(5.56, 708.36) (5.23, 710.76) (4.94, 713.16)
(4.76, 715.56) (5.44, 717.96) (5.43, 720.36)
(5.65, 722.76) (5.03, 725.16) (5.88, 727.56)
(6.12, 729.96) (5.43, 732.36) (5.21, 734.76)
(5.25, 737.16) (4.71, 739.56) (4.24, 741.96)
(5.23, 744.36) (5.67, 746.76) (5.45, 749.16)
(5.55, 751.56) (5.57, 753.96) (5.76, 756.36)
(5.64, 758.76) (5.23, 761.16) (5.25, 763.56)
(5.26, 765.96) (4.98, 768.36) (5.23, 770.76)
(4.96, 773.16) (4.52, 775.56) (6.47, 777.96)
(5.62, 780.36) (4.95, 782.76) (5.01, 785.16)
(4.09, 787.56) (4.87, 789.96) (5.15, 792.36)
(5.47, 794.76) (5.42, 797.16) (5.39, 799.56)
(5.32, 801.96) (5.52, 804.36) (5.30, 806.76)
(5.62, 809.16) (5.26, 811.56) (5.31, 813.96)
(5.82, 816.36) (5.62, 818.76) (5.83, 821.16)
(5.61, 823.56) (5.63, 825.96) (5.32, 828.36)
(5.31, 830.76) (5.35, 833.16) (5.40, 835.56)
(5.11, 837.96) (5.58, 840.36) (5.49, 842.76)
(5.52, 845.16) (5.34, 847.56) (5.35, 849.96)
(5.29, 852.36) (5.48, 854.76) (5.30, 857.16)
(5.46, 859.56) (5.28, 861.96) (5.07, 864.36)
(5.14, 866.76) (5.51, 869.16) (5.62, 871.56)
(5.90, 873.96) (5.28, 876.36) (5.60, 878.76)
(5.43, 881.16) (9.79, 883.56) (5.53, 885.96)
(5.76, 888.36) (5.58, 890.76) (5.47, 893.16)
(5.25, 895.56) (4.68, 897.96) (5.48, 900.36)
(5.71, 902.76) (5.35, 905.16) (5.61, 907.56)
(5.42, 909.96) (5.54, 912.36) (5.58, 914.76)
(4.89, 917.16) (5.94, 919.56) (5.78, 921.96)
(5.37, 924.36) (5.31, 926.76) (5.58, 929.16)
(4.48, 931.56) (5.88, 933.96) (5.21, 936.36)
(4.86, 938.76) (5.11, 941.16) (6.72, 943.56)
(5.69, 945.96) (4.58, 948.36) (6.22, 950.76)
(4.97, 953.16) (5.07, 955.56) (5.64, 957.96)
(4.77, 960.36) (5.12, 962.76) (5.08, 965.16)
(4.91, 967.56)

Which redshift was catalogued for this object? 0.52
